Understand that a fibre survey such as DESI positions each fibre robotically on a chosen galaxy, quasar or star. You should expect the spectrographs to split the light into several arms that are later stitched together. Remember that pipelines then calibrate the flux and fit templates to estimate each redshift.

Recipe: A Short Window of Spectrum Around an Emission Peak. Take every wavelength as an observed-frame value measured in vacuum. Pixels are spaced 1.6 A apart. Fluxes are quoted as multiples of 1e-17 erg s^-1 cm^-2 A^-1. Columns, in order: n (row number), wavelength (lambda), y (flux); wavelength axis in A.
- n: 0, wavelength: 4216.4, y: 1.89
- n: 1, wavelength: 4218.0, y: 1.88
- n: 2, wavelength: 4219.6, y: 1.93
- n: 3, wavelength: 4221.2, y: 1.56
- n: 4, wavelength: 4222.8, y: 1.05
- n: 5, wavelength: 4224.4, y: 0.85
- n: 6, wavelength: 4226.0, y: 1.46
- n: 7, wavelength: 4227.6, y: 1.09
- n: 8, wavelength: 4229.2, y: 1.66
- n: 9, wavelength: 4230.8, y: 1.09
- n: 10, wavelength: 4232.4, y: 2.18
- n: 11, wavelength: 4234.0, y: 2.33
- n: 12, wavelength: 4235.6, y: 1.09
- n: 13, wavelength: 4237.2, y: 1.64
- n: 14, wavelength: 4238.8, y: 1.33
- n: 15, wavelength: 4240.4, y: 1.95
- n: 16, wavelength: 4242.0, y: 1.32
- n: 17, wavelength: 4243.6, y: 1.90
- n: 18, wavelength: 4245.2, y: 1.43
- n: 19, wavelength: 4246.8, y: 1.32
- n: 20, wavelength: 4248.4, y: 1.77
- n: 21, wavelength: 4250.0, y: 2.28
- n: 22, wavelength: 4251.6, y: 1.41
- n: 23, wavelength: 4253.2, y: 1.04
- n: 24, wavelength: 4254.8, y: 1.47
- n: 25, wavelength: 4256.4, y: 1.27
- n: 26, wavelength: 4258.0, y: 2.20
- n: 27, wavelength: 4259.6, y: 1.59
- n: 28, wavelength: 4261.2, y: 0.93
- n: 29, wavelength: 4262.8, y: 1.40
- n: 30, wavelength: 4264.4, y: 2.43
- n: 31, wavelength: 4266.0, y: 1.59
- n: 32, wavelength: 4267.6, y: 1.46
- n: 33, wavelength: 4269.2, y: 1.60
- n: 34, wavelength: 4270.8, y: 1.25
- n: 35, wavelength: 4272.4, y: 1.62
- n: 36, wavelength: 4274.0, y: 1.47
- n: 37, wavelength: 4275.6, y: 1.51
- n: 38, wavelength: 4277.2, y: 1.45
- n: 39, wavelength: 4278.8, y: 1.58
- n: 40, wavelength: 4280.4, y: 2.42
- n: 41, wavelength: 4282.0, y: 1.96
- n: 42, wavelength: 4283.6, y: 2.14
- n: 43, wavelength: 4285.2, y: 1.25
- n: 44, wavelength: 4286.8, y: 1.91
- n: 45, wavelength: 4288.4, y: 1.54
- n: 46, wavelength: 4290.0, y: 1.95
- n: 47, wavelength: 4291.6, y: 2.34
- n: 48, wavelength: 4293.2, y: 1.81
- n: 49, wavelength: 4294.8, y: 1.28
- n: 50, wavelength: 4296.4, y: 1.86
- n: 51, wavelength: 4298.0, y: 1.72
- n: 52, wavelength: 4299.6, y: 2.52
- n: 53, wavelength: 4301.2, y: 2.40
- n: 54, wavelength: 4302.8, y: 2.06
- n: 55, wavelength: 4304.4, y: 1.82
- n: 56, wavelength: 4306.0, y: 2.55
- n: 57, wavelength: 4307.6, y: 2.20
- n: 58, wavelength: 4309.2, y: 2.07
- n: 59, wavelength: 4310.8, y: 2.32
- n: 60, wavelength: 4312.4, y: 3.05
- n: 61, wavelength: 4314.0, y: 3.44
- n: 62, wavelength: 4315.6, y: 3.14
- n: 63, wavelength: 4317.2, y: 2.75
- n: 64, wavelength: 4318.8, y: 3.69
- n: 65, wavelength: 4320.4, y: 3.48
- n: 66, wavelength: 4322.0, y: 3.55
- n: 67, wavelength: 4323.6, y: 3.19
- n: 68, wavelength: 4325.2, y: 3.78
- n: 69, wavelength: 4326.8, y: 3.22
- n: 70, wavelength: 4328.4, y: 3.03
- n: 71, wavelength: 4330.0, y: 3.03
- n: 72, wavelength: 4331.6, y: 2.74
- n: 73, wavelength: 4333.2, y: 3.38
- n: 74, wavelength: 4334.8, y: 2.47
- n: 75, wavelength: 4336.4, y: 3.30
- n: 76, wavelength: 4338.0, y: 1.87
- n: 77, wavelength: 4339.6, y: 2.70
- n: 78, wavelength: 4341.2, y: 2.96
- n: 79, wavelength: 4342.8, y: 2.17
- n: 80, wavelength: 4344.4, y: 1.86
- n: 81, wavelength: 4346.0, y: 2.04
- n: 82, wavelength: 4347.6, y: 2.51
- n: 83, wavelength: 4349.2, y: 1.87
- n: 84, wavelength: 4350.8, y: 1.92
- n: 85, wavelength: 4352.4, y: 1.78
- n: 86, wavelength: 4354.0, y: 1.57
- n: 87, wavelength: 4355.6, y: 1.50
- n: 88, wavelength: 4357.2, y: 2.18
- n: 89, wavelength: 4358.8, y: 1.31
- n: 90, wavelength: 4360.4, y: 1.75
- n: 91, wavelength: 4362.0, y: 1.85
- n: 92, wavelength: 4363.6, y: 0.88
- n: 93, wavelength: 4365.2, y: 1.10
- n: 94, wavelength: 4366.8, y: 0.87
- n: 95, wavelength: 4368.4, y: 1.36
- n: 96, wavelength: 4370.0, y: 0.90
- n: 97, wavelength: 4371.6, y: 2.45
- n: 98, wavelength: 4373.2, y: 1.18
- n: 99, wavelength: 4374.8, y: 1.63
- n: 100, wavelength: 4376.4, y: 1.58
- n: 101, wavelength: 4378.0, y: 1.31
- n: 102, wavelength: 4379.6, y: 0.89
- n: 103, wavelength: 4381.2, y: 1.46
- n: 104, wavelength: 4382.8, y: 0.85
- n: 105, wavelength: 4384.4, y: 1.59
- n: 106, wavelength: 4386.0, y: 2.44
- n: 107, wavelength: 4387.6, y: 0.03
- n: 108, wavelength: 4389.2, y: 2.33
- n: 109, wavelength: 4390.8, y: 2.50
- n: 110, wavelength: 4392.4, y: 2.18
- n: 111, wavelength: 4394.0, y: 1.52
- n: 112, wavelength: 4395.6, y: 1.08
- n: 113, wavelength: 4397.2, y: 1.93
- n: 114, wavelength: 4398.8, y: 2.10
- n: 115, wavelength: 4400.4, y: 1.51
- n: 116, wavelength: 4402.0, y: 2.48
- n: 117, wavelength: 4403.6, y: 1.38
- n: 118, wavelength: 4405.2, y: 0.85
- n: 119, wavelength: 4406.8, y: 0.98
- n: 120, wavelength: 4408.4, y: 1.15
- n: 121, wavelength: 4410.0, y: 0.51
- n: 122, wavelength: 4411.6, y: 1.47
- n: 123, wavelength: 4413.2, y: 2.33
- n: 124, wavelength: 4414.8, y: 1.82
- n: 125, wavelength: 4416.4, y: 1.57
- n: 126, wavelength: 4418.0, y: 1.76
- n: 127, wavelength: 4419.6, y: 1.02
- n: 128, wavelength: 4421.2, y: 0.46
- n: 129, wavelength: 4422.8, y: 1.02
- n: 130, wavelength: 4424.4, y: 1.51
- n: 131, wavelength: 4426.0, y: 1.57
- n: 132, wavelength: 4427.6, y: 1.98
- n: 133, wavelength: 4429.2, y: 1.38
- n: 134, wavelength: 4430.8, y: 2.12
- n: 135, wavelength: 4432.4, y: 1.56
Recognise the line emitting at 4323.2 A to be Mg II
